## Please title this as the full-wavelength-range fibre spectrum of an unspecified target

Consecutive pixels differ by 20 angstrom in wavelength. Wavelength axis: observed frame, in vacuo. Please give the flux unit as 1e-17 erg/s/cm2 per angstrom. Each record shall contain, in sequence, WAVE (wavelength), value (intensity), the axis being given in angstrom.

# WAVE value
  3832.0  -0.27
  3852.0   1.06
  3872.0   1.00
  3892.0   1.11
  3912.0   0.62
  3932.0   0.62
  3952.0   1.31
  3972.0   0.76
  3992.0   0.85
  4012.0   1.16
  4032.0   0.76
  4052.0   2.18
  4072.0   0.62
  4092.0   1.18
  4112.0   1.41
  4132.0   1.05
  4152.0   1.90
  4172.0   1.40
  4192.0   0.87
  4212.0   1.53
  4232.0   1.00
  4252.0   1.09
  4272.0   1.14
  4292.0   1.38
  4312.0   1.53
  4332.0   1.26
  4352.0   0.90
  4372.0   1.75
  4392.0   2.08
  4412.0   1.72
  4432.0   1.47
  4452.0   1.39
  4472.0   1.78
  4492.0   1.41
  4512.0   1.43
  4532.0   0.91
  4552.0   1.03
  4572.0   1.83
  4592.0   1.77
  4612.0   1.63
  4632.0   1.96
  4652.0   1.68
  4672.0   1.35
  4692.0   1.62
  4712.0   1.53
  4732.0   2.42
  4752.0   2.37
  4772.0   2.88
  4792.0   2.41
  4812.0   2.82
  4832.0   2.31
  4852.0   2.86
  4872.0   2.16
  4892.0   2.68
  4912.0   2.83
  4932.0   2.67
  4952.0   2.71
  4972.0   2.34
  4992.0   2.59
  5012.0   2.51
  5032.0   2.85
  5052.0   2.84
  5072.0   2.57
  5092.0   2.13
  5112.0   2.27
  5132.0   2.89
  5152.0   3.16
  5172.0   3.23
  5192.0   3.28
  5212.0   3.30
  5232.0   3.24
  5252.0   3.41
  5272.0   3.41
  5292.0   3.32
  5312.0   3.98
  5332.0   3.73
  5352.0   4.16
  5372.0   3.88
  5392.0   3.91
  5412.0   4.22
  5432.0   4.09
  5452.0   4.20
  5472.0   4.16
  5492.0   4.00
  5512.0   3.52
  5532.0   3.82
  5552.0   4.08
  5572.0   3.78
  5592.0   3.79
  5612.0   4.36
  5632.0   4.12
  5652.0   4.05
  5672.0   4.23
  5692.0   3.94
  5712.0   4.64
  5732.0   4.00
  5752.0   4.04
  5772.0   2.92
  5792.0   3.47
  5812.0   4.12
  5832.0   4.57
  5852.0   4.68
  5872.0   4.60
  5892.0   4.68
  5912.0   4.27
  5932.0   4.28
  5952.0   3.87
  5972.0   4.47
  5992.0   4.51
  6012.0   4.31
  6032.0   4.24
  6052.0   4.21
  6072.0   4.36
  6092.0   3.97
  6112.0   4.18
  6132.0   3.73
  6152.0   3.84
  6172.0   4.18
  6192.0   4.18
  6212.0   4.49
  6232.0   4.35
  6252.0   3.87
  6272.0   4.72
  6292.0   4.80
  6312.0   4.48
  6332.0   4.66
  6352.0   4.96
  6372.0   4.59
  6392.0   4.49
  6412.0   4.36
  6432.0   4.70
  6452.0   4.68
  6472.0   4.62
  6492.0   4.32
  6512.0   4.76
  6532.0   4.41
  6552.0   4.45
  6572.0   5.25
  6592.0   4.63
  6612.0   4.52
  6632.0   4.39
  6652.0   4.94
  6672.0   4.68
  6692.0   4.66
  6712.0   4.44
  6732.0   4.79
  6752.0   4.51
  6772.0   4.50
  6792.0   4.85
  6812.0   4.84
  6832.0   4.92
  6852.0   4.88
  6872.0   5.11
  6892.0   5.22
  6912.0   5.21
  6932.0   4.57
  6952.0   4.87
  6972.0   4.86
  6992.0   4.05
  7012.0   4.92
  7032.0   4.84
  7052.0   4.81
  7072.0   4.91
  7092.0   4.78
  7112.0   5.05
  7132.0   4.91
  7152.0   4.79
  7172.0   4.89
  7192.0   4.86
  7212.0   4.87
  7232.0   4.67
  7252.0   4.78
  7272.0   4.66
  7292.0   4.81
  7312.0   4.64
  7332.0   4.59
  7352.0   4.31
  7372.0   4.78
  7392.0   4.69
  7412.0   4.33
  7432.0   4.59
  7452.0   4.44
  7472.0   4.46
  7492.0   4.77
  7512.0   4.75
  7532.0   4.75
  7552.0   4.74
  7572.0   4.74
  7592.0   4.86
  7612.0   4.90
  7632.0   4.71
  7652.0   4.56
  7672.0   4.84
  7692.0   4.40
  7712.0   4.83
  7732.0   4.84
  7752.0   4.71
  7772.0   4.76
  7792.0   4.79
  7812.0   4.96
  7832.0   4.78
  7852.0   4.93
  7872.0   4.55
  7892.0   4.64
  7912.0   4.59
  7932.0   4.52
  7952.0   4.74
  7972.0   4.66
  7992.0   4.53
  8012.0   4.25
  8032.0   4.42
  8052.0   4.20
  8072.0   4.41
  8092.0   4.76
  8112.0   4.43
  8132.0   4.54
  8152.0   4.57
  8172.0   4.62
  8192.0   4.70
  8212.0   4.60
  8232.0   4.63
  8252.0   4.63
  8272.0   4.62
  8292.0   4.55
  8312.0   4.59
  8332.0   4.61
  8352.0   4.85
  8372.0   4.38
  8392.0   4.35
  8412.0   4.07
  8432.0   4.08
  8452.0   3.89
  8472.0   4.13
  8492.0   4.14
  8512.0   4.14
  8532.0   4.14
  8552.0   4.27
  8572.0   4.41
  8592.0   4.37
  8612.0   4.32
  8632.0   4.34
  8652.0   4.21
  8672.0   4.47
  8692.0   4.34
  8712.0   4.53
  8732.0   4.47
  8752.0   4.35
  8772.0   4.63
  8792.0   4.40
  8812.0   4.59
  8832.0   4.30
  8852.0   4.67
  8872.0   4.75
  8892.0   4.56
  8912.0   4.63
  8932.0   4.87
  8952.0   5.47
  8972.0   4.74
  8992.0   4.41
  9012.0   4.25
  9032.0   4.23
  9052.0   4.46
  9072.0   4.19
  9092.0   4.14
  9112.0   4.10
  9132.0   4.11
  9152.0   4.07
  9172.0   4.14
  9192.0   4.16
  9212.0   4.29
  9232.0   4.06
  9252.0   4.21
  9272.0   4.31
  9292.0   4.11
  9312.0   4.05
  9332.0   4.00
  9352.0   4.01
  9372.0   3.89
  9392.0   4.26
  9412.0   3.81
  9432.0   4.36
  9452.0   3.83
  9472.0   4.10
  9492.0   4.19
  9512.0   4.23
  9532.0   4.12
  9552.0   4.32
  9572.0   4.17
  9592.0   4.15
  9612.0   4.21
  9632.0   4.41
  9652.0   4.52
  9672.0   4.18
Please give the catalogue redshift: 0.185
